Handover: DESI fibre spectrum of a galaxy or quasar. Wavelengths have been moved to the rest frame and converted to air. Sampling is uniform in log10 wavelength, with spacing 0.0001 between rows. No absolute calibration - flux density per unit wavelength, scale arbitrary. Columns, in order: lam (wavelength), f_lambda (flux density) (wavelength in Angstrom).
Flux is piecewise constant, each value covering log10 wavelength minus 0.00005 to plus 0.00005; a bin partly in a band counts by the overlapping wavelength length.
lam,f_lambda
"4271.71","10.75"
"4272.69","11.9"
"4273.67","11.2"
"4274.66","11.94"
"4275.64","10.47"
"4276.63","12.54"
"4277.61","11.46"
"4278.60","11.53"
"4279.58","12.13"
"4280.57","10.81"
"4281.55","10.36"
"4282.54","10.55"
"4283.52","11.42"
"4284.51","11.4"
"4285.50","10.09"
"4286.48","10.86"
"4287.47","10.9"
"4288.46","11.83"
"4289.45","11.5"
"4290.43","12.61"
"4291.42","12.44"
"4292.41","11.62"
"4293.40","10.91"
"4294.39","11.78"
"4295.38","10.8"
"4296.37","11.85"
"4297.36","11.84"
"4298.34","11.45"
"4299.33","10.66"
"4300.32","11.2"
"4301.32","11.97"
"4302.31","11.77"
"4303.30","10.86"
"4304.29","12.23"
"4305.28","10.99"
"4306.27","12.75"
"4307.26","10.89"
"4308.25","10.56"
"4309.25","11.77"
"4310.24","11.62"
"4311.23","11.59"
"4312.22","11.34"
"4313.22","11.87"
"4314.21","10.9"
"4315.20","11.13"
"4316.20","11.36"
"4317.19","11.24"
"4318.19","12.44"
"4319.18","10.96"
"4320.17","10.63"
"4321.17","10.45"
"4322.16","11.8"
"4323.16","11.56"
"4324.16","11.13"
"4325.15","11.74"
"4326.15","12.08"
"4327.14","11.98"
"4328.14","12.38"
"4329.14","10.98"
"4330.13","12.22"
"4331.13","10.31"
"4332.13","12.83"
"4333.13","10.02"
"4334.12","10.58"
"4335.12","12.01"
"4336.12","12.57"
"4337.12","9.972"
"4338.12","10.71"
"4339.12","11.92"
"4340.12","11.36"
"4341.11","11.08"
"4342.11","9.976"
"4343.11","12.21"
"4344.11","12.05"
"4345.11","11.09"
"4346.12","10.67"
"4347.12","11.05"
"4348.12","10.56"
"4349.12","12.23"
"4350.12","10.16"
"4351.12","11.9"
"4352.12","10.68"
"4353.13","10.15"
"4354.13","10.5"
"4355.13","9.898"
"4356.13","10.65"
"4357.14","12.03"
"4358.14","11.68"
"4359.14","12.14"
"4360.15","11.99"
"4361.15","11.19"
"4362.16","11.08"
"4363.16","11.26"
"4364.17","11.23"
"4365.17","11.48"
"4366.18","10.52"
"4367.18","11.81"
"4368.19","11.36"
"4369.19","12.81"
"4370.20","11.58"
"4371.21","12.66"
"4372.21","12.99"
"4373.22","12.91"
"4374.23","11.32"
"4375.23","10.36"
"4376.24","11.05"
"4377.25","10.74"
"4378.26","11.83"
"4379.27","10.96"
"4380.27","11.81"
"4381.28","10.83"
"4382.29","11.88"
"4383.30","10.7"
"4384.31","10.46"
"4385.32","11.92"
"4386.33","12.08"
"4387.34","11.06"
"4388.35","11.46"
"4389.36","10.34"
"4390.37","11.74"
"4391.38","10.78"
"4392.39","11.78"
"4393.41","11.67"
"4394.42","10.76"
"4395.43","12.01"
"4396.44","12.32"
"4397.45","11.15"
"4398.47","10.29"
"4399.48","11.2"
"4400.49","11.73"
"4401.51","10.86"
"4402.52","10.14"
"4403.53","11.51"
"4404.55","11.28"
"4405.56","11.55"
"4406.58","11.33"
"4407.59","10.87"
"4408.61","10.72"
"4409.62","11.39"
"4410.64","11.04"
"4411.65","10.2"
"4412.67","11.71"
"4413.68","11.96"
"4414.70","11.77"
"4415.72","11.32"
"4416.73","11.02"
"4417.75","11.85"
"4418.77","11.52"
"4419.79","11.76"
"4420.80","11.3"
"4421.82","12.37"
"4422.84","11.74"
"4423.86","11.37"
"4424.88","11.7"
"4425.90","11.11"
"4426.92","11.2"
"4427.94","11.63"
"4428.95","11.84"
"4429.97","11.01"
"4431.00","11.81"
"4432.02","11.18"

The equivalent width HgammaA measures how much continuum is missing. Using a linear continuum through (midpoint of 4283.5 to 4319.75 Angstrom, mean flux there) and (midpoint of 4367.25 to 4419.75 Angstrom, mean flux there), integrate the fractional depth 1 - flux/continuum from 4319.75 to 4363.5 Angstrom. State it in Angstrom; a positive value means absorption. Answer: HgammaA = 0.6 Angstrom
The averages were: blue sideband 11.4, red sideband 11.4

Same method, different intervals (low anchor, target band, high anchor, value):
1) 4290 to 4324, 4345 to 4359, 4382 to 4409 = 0.46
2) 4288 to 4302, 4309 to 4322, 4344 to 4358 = 0.04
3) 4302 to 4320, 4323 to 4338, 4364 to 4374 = 0.18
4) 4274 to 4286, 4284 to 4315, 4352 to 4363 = -0.69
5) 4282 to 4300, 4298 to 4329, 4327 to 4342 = -0.28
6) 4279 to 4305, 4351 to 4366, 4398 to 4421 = 0.18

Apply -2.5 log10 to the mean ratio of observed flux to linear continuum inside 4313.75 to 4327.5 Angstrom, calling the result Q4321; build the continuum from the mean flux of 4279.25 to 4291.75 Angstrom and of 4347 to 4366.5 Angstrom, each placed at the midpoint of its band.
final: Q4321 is -0.018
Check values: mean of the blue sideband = 11.3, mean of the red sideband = 11.1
